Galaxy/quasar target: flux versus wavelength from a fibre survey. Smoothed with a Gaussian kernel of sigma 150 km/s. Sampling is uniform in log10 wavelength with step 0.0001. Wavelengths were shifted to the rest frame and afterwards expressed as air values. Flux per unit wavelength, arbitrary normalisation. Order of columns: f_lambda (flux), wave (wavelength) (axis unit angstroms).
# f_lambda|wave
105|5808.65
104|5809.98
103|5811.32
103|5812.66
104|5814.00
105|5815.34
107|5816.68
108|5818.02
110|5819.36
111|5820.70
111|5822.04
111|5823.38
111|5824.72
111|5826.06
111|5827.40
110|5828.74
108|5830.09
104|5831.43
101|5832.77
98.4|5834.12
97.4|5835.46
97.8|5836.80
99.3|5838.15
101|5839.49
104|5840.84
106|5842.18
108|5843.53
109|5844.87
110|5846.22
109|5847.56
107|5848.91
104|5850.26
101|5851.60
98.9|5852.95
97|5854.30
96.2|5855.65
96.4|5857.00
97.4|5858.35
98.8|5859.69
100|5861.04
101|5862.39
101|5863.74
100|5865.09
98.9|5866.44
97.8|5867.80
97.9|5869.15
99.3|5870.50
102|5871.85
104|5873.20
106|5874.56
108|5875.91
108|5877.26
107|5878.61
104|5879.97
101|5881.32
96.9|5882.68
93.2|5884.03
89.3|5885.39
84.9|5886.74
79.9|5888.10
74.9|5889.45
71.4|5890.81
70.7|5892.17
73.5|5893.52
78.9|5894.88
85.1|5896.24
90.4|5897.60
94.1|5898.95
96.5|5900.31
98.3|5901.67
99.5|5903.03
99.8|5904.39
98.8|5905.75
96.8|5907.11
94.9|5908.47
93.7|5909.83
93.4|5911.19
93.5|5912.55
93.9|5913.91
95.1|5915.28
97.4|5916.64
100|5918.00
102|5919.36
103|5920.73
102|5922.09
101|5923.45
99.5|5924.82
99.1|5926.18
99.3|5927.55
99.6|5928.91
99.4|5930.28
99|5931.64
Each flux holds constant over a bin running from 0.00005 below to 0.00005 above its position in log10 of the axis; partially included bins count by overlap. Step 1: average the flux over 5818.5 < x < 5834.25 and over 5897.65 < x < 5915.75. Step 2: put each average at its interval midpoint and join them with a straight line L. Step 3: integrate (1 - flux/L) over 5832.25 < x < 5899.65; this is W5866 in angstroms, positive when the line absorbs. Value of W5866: 3.4 angstroms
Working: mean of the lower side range 108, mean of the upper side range 95.8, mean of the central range 97.1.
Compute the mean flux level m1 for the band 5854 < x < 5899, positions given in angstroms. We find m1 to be 94.2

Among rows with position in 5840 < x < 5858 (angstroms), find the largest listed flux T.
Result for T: 110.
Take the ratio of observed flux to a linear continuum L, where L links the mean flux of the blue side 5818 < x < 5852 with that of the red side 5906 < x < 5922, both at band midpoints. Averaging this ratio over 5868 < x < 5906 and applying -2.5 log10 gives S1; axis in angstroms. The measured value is 0.08 mag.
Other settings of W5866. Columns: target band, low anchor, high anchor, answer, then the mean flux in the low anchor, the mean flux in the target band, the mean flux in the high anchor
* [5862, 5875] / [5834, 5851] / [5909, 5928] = 0.2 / 104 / 101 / 98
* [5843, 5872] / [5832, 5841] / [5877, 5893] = -1.9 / 99.6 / 101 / 89.5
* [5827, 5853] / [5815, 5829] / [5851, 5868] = 0.0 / 110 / 104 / 98.8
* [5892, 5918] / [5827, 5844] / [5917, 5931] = 2.2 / 103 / 92.5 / 100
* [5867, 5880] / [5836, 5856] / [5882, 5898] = -1.9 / 103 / 103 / 82.3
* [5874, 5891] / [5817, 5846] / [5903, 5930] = 1.1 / 106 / 94.8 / 98.1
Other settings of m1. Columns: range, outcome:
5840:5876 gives 102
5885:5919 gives 89.9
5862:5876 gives 101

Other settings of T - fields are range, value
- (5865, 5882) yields 108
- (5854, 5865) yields 101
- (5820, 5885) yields 111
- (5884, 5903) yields 98.3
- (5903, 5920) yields 102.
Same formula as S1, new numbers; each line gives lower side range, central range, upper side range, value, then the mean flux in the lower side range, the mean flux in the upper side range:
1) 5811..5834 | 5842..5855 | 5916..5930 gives 0.01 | 107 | 100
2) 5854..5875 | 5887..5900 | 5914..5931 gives 0.23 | 99.6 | 99.6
